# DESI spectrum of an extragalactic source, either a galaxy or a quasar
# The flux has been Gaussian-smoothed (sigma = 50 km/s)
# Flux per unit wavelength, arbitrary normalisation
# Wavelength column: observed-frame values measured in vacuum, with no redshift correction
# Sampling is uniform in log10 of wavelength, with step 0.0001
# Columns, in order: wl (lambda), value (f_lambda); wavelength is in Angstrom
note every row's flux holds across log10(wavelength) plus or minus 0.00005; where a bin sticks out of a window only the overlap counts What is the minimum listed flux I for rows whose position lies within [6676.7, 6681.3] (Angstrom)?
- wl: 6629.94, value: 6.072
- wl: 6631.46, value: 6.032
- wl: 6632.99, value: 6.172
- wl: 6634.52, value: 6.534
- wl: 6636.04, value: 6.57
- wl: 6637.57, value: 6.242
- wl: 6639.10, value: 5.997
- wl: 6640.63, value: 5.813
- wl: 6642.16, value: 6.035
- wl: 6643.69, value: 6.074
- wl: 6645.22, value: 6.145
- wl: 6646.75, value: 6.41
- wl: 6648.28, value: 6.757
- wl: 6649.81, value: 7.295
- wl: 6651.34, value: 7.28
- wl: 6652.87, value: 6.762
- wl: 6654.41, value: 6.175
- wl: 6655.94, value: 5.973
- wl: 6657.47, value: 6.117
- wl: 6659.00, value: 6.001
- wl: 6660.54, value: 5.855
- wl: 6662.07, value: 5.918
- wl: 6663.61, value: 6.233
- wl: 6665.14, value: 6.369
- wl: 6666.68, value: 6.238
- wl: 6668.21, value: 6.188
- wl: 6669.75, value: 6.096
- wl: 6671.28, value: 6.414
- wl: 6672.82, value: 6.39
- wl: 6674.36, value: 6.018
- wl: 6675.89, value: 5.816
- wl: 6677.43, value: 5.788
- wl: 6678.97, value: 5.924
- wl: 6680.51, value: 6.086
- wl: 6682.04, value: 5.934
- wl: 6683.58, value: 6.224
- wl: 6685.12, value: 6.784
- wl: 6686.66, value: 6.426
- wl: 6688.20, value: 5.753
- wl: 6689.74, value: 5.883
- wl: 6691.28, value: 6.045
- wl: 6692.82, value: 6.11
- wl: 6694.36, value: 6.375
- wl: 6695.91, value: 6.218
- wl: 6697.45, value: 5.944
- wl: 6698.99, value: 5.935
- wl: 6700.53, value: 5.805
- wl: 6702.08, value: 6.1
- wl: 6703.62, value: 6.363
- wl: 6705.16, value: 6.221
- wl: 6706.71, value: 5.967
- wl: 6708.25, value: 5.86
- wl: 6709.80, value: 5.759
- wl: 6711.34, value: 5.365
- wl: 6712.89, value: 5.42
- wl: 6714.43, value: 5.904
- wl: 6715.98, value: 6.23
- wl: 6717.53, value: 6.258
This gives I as 5.788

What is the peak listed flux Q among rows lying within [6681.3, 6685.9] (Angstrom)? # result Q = 6.784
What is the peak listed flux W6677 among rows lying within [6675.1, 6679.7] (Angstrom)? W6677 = 5.924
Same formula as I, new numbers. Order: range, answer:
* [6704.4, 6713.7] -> 5.365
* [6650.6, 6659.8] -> 5.973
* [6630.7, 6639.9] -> 5.997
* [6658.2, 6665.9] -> 5.855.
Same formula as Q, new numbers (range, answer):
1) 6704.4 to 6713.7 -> 6.221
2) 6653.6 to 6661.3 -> 6.175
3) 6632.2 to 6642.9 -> 6.57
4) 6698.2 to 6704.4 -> 6.363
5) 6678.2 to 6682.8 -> 6.086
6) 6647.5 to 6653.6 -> 7.295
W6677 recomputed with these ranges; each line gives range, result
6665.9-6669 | 6.238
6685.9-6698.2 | 6.426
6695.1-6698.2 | 6.218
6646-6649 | 6.757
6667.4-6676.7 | 6.414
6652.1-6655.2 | 6.762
